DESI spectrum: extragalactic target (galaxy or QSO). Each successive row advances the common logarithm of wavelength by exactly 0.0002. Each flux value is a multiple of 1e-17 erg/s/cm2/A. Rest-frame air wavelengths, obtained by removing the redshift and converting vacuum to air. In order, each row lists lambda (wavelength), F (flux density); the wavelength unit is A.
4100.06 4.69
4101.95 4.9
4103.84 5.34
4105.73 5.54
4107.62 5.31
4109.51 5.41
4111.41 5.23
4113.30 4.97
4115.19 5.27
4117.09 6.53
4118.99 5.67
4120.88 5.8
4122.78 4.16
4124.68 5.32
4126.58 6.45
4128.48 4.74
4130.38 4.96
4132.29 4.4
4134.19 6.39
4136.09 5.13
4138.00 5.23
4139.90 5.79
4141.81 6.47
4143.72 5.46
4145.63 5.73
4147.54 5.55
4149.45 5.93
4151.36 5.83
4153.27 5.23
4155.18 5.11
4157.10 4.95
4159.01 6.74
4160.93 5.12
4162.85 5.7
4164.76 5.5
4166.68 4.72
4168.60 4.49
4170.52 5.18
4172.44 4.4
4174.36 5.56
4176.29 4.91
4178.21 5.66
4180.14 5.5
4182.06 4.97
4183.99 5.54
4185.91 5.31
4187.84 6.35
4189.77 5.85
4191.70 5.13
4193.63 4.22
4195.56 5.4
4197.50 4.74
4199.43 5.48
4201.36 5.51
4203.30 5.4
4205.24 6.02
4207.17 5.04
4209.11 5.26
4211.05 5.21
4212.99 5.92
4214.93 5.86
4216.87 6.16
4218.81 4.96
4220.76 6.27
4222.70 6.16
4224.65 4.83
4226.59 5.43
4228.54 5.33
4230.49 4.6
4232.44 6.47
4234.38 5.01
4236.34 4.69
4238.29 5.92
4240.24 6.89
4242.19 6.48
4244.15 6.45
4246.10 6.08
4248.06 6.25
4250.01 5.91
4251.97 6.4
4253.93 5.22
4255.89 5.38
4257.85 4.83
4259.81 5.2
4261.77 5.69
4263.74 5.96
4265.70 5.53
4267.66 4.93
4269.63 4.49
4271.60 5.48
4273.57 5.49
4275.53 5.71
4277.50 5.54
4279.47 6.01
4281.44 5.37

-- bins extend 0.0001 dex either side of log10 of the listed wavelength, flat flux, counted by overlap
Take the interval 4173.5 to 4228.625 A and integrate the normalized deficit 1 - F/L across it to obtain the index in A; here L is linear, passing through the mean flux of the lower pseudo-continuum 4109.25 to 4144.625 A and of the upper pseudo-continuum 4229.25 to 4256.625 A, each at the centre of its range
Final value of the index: 2.4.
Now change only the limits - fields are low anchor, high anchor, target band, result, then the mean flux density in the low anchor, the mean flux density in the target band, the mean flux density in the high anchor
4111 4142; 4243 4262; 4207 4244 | 0.3 A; 5.42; 5.64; 5.75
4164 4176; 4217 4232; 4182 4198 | -0.5 A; 4.96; 5.31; 5.45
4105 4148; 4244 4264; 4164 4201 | 2.4 A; 5.46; 5.21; 5.72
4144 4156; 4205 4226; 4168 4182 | 1.2 A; 5.57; 5.11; 5.59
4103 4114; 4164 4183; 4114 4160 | -2.9 A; 5.31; 5.53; 5.08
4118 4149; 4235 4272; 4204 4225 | -0.1 A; 5.46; 5.63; 5.67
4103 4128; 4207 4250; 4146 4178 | 1.3 A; 5.45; 5.32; 5.71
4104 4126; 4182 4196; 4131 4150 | -0.7 A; 5.4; 5.59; 5.37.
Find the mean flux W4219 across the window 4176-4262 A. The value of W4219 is 5.56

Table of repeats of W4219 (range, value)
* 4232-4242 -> 5.82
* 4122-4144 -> 5.38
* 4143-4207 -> 5.37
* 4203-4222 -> 5.63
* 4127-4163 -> 5.51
